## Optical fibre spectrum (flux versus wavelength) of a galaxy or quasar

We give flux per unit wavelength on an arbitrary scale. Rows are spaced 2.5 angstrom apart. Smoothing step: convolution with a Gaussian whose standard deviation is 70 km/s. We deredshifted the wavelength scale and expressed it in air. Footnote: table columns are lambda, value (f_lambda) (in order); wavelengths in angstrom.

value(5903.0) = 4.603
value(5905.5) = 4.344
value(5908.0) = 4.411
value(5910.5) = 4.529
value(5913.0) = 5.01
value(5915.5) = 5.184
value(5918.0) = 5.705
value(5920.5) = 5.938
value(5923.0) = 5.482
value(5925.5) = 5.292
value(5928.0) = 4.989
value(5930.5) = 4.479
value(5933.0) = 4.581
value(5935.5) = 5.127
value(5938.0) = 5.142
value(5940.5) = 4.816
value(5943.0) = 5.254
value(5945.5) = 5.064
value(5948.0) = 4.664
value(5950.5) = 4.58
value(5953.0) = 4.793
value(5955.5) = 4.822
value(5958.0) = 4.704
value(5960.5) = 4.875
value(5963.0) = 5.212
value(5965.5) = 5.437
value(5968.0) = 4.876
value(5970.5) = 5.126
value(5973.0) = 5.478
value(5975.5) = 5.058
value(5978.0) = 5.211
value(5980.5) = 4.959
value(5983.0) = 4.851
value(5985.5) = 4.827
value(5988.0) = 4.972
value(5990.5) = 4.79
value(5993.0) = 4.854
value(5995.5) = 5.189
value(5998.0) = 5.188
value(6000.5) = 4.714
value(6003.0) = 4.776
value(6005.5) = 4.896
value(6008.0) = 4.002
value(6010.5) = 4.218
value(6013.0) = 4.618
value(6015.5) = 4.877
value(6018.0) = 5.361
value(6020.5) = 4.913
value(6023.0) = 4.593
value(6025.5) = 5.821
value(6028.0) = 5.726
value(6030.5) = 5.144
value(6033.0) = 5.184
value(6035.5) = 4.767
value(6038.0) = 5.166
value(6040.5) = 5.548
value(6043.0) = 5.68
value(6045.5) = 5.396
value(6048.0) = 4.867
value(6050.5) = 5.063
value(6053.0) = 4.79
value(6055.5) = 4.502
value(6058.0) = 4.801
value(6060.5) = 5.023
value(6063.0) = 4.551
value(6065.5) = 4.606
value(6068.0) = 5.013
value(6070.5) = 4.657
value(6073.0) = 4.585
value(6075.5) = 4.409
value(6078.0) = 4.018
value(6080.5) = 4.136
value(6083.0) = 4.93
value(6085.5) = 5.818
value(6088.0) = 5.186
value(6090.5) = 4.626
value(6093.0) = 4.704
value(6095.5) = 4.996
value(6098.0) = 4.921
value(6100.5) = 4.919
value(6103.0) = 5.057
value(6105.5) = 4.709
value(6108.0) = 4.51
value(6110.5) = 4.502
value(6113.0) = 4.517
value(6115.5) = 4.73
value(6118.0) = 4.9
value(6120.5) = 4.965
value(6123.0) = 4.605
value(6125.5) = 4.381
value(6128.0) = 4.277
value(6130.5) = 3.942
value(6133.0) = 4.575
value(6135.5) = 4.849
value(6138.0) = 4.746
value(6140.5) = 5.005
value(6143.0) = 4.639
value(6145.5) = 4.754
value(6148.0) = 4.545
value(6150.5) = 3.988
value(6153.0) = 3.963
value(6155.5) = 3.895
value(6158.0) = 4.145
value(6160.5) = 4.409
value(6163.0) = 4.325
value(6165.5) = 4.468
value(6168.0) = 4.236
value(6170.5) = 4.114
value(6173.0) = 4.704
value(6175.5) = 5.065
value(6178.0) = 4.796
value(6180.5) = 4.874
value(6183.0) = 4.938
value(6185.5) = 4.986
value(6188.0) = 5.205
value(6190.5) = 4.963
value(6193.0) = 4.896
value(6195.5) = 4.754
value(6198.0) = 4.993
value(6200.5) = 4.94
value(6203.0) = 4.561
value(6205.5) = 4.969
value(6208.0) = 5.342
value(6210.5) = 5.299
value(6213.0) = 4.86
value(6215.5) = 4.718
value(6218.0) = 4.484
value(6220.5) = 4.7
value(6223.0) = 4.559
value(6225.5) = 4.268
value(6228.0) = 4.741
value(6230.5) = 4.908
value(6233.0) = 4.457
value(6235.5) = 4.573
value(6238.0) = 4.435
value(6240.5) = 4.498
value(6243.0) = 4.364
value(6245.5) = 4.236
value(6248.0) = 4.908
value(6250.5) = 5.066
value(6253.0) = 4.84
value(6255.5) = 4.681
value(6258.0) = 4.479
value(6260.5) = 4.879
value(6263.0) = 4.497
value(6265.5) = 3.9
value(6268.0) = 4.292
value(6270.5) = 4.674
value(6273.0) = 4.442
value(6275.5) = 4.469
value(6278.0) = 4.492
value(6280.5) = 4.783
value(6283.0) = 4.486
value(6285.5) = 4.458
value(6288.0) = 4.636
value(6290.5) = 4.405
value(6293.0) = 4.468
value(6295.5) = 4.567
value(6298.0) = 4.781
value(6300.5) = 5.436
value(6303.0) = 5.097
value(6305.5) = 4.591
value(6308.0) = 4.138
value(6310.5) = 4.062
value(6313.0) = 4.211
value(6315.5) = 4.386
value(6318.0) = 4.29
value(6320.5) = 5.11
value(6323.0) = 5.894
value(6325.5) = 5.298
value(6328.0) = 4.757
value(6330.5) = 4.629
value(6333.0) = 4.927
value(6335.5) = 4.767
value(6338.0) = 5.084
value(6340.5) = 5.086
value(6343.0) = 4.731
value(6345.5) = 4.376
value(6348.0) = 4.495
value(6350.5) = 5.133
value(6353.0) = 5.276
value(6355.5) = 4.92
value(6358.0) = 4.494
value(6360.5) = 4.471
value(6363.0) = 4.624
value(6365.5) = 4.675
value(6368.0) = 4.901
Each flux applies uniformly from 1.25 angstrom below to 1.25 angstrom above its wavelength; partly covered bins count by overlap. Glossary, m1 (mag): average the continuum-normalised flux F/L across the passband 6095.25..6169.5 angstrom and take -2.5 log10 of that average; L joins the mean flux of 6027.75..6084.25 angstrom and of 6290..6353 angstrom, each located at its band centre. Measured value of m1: 0.07 mag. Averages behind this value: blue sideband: 4.88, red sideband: 4.76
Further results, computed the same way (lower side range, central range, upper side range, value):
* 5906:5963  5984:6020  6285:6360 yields 0.03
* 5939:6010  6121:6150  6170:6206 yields 0.07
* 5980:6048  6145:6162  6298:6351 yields 0.16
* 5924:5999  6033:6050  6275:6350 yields -0.07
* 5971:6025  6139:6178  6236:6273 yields 0.06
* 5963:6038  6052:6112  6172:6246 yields 0.04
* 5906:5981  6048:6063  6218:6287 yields 0.01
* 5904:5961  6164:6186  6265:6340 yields 0.02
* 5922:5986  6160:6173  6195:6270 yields 0.10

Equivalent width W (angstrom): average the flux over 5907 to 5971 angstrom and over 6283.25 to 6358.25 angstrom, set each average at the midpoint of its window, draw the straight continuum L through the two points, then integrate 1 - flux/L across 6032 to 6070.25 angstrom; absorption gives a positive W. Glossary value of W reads -0.4 angstrom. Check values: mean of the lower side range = 5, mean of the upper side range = 4.75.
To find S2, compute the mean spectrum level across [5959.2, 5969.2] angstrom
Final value 5.1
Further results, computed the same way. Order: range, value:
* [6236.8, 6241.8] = 4.47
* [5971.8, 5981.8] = 5.17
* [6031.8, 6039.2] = 5.04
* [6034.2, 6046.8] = 5.31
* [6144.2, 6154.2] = 4.32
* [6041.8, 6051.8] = 5.25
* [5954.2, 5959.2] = 4.76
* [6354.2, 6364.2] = 4.63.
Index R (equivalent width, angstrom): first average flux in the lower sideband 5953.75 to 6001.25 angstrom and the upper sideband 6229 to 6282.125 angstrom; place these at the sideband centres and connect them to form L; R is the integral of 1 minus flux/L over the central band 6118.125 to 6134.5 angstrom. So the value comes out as 1.0 angstrom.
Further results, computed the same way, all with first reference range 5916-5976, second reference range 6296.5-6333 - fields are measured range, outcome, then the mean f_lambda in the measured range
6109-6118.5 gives 0.6 angstrom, 4.64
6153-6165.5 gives 1.8 angstrom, 4.2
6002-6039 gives 0.5 angstrom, 4.94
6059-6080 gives 1.6 angstrom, 4.59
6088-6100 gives 0.2 angstrom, 4.86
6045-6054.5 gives 0.0 angstrom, 4.99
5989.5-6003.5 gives 0.3 angstrom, 4.93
